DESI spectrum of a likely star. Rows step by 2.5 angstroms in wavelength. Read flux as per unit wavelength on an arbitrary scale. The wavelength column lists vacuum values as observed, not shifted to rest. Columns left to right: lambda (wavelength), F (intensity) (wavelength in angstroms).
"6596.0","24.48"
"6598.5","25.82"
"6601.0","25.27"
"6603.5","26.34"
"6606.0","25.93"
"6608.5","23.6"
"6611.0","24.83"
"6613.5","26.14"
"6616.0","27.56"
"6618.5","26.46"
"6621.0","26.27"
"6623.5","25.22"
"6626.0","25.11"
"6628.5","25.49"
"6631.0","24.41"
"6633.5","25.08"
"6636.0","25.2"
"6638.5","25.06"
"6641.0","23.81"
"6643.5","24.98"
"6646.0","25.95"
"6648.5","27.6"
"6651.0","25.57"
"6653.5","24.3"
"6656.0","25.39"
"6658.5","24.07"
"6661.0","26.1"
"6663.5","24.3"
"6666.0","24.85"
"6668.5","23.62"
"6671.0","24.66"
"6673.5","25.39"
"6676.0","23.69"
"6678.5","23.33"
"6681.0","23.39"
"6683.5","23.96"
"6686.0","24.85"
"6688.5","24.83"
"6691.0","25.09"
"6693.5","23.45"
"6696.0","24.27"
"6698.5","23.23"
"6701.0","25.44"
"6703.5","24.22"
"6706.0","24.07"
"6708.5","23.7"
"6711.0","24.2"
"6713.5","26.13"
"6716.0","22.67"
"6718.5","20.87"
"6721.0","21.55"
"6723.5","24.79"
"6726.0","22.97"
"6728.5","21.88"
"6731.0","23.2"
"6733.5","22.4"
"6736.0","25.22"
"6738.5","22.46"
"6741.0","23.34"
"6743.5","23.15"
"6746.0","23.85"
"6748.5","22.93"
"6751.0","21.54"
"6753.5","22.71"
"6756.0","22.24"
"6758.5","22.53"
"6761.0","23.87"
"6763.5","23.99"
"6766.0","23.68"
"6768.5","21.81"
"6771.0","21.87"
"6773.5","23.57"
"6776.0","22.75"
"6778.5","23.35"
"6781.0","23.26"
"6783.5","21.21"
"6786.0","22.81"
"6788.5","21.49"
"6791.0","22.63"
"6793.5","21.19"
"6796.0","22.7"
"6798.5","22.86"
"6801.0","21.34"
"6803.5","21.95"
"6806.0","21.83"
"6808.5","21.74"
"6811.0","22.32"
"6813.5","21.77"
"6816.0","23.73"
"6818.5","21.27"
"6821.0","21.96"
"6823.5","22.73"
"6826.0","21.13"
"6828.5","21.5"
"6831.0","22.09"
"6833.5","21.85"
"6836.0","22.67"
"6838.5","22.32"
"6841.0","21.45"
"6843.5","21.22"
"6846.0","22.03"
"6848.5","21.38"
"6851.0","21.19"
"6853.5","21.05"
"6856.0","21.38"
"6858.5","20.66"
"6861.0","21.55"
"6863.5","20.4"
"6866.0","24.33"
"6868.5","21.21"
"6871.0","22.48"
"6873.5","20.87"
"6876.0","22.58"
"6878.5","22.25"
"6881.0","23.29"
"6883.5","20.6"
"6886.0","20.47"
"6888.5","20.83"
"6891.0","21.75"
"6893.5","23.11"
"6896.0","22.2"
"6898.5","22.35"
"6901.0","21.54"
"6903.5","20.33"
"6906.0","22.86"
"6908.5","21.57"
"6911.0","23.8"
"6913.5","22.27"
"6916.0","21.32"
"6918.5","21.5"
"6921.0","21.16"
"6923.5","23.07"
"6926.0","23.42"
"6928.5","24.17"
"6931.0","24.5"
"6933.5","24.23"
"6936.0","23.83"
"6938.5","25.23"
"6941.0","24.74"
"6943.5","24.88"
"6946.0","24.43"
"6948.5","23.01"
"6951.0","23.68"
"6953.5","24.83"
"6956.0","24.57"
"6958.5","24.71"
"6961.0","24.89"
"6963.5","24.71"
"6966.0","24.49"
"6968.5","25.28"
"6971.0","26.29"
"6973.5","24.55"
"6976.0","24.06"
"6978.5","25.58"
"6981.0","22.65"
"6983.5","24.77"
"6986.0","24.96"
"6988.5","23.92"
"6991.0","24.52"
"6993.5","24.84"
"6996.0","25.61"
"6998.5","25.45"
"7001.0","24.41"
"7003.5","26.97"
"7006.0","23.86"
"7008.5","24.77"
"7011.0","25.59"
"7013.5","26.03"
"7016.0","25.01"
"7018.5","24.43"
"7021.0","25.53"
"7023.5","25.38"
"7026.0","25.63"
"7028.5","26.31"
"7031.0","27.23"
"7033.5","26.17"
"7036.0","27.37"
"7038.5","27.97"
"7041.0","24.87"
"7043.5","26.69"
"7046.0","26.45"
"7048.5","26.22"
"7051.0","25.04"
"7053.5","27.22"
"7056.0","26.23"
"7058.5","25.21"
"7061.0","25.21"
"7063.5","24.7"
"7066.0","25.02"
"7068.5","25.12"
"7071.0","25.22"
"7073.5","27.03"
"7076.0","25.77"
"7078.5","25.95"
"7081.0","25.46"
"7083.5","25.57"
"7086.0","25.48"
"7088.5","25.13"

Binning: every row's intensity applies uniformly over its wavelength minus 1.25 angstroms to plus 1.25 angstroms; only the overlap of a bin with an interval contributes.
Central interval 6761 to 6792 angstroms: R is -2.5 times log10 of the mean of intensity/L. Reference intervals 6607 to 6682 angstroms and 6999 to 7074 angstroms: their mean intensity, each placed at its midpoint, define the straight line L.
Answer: 0.11 mag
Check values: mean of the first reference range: 25.1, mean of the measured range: 22.7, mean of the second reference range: 25.7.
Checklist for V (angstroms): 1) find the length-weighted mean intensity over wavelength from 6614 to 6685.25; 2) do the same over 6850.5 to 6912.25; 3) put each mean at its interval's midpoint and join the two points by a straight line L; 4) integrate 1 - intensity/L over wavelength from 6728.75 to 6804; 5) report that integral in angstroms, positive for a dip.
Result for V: 2.2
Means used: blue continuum 25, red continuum 21.8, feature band 22.7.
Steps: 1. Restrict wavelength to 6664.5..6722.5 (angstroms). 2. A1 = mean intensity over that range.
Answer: 24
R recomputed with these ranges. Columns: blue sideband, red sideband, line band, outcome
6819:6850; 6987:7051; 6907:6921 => 0.069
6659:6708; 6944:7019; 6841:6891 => 0.143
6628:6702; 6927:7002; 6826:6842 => 0.127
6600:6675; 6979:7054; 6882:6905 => 0.183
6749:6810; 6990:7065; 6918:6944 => 0.032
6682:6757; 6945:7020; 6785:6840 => 0.088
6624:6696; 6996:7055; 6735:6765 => 0.085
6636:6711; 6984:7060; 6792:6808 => 0.139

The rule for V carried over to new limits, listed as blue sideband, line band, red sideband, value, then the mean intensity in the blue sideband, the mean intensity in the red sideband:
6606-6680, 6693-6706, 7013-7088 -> 0.55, 25.1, 25.8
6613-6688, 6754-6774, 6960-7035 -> 1.73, 25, 25.1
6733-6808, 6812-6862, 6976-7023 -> 3.38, 22.7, 24.9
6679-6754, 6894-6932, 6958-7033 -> 3.45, 23.6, 25.1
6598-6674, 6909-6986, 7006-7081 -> 5.01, 25.3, 25.8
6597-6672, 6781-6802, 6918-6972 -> 2.23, 25.3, 24.2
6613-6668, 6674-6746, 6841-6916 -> 1.90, 25.4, 21.8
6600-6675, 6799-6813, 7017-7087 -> 1.99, 25.3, 25.9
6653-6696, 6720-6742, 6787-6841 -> 0.33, 24.4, 22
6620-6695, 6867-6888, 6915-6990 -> 2.23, 24.8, 24.1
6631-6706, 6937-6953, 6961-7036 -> 0.47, 24.7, 25.2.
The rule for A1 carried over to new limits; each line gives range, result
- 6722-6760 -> 23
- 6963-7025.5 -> 25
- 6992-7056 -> 25.8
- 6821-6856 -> 21.7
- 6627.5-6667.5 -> 25.1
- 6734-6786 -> 23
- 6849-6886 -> 21.7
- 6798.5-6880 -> 21.8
